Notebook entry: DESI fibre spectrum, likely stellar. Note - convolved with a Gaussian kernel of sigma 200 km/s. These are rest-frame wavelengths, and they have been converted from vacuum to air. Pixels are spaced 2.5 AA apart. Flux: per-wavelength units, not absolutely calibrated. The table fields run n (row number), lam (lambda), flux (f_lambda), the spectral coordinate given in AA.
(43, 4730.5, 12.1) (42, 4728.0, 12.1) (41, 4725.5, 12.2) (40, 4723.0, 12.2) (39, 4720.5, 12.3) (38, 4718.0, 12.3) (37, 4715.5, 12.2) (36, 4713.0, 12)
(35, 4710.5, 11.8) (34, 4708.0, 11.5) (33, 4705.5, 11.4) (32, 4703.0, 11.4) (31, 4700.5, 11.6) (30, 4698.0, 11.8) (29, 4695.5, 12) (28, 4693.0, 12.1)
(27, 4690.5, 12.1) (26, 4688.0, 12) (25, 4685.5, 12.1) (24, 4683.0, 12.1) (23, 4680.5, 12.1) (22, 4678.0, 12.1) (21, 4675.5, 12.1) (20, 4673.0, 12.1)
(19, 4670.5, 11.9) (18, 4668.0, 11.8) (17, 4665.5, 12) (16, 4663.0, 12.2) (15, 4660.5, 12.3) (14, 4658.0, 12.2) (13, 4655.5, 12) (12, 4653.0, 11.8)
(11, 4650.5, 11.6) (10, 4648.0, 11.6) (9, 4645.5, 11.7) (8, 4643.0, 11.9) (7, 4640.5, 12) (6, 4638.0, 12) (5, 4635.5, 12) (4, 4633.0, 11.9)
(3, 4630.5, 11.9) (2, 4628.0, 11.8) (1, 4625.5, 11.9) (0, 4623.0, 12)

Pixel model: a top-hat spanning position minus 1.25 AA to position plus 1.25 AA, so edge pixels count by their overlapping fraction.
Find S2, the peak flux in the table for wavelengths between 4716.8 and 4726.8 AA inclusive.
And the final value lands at 12.3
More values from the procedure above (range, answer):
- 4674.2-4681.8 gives 12.1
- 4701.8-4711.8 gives 11.8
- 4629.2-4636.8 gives 12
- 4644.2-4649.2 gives 11.7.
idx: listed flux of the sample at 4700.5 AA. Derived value 11.6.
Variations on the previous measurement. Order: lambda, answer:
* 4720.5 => 12.3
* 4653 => 11.8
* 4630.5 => 11.9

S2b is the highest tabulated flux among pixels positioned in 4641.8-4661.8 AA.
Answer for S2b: 12.3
